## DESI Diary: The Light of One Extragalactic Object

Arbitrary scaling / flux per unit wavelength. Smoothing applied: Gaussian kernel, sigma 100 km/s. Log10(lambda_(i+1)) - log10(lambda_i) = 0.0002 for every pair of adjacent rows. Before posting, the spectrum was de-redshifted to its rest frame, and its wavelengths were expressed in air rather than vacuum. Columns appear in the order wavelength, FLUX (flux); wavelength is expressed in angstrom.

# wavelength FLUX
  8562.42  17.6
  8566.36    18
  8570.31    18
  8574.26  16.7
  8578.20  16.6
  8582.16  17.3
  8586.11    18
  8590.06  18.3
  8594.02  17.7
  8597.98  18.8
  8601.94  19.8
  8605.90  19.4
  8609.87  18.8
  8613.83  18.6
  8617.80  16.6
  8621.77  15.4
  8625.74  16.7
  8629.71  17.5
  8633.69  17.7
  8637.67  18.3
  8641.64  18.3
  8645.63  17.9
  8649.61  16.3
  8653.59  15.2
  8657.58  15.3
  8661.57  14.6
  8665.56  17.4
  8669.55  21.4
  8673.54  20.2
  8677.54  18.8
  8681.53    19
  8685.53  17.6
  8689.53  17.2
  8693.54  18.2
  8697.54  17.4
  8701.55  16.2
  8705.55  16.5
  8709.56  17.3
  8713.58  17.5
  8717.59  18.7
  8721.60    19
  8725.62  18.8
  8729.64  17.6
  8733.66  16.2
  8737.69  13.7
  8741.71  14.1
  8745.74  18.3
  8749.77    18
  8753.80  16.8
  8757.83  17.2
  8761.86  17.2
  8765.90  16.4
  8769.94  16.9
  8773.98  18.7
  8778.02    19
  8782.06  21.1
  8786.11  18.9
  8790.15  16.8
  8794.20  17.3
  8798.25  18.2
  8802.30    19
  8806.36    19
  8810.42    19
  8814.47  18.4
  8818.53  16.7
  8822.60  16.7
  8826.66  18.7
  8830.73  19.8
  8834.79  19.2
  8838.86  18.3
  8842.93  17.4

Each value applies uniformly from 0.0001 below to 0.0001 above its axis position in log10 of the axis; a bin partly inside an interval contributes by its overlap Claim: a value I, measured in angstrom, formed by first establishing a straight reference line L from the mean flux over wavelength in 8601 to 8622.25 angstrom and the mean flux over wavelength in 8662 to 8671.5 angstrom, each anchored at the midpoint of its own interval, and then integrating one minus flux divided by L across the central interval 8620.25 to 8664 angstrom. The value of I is 4.1 angstrom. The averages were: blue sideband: 18.2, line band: 16.7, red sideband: 18.6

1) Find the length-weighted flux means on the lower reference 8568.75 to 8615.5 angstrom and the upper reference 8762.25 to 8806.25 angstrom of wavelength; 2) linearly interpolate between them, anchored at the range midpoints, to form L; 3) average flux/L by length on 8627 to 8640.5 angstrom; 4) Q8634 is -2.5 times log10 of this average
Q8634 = 0.02 mag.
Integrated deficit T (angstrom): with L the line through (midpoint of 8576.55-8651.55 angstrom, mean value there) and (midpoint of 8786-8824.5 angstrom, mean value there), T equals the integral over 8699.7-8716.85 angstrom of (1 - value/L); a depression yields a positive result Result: 0.8 angstrom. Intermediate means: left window 17.8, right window 18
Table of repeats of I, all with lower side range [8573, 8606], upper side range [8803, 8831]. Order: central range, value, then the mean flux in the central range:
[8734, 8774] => 3.49 angstrom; 16.6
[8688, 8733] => 1.28 angstrom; 17.6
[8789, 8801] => 0.44 angstrom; 17.6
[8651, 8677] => 1.00 angstrom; 17.4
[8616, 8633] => 1.34 angstrom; 16.6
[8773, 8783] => -0.72 angstrom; 19.5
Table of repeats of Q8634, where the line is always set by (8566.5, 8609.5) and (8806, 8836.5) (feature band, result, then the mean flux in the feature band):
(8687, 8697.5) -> 0.04 mag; 17.6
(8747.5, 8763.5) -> 0.06 mag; 17.3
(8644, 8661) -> 0.14 mag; 16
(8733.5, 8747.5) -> 0.18 mag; 15.4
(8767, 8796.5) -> 0.00 mag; 18.3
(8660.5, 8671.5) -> 0.01 mag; 18.1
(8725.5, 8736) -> 0.07 mag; 17.2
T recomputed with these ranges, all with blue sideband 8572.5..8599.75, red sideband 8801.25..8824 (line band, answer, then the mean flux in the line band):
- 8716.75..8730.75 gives -0.5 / 18.6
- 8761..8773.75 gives 0.7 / 17.1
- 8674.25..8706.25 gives 0.2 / 17.8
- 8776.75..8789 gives -1.0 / 19.5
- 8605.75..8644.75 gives 0.1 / 17.7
